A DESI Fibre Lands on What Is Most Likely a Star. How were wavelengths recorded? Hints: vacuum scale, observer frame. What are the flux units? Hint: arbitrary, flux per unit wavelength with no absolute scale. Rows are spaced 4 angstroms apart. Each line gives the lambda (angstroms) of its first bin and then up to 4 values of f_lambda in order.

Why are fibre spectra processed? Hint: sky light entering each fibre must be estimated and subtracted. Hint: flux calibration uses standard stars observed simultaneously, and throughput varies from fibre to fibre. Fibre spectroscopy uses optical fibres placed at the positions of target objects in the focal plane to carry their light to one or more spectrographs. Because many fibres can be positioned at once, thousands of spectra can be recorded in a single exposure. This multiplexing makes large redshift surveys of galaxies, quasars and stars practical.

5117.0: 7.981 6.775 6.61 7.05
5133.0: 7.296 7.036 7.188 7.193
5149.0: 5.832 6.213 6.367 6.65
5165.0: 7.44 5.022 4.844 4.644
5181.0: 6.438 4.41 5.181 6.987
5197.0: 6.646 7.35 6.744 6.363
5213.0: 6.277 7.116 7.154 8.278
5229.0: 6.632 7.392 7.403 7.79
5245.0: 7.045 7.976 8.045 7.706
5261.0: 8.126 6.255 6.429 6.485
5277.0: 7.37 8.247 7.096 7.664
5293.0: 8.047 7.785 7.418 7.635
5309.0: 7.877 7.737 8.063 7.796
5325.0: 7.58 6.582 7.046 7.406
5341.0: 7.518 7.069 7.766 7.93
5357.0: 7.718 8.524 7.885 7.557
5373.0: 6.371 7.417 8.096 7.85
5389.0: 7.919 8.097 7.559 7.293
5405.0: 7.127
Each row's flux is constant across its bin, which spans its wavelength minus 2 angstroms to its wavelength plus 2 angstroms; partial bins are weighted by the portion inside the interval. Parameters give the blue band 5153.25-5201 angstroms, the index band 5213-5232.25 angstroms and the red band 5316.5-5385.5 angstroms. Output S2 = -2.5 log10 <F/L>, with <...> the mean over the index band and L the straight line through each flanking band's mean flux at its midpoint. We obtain -0.13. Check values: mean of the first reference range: 5.95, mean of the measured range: 7.2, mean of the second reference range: 7.55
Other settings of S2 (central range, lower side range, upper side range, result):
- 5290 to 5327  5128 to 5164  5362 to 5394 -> -0.05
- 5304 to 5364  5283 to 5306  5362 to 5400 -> 0.00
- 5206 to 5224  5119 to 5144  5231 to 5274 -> 0.07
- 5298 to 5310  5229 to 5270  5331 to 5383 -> -0.02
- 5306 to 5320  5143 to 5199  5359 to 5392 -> -0.10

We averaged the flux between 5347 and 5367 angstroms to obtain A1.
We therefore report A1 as 7.96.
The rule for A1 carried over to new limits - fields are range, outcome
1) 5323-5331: 7.08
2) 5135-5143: 7.11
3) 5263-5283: 6.96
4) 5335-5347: 7.33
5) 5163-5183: 5.68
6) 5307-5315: 7.81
